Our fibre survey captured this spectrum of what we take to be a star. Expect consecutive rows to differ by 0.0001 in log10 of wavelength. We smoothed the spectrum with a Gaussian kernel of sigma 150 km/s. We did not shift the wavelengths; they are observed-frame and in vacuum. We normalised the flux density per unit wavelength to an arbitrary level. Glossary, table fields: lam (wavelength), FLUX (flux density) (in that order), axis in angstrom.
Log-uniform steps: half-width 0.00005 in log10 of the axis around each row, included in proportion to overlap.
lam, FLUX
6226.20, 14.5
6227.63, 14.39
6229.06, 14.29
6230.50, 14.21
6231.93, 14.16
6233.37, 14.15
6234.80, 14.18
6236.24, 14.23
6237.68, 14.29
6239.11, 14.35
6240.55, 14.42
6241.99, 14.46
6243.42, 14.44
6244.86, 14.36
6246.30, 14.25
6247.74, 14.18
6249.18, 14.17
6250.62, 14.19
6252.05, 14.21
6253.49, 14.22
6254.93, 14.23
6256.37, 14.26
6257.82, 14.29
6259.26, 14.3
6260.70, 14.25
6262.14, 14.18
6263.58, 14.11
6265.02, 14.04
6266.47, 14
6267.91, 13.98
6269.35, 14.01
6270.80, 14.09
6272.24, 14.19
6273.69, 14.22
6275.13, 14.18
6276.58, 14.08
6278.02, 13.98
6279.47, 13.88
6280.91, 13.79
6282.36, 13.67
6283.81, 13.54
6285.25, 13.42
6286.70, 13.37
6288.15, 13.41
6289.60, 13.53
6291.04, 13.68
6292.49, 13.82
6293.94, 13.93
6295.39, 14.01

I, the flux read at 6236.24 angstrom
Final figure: 14.23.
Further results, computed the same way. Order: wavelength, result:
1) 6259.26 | 14.3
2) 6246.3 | 14.25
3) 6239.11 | 14.35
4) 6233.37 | 14.15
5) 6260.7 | 14.25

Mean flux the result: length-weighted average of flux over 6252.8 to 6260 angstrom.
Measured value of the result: 14.2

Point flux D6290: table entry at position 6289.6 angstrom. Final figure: 13.53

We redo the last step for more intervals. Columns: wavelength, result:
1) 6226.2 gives 14.5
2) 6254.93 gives 14.23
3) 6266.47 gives 14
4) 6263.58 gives 14.11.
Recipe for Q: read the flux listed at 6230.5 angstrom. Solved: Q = 14.21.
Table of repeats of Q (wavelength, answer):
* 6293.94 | 13.93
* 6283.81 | 13.54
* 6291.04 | 13.68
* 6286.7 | 13.37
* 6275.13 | 14.18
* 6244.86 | 14.36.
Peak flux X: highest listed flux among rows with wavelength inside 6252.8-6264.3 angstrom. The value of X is 14.3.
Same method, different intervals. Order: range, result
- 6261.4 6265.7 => 14.18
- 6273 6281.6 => 14.22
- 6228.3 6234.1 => 14.29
